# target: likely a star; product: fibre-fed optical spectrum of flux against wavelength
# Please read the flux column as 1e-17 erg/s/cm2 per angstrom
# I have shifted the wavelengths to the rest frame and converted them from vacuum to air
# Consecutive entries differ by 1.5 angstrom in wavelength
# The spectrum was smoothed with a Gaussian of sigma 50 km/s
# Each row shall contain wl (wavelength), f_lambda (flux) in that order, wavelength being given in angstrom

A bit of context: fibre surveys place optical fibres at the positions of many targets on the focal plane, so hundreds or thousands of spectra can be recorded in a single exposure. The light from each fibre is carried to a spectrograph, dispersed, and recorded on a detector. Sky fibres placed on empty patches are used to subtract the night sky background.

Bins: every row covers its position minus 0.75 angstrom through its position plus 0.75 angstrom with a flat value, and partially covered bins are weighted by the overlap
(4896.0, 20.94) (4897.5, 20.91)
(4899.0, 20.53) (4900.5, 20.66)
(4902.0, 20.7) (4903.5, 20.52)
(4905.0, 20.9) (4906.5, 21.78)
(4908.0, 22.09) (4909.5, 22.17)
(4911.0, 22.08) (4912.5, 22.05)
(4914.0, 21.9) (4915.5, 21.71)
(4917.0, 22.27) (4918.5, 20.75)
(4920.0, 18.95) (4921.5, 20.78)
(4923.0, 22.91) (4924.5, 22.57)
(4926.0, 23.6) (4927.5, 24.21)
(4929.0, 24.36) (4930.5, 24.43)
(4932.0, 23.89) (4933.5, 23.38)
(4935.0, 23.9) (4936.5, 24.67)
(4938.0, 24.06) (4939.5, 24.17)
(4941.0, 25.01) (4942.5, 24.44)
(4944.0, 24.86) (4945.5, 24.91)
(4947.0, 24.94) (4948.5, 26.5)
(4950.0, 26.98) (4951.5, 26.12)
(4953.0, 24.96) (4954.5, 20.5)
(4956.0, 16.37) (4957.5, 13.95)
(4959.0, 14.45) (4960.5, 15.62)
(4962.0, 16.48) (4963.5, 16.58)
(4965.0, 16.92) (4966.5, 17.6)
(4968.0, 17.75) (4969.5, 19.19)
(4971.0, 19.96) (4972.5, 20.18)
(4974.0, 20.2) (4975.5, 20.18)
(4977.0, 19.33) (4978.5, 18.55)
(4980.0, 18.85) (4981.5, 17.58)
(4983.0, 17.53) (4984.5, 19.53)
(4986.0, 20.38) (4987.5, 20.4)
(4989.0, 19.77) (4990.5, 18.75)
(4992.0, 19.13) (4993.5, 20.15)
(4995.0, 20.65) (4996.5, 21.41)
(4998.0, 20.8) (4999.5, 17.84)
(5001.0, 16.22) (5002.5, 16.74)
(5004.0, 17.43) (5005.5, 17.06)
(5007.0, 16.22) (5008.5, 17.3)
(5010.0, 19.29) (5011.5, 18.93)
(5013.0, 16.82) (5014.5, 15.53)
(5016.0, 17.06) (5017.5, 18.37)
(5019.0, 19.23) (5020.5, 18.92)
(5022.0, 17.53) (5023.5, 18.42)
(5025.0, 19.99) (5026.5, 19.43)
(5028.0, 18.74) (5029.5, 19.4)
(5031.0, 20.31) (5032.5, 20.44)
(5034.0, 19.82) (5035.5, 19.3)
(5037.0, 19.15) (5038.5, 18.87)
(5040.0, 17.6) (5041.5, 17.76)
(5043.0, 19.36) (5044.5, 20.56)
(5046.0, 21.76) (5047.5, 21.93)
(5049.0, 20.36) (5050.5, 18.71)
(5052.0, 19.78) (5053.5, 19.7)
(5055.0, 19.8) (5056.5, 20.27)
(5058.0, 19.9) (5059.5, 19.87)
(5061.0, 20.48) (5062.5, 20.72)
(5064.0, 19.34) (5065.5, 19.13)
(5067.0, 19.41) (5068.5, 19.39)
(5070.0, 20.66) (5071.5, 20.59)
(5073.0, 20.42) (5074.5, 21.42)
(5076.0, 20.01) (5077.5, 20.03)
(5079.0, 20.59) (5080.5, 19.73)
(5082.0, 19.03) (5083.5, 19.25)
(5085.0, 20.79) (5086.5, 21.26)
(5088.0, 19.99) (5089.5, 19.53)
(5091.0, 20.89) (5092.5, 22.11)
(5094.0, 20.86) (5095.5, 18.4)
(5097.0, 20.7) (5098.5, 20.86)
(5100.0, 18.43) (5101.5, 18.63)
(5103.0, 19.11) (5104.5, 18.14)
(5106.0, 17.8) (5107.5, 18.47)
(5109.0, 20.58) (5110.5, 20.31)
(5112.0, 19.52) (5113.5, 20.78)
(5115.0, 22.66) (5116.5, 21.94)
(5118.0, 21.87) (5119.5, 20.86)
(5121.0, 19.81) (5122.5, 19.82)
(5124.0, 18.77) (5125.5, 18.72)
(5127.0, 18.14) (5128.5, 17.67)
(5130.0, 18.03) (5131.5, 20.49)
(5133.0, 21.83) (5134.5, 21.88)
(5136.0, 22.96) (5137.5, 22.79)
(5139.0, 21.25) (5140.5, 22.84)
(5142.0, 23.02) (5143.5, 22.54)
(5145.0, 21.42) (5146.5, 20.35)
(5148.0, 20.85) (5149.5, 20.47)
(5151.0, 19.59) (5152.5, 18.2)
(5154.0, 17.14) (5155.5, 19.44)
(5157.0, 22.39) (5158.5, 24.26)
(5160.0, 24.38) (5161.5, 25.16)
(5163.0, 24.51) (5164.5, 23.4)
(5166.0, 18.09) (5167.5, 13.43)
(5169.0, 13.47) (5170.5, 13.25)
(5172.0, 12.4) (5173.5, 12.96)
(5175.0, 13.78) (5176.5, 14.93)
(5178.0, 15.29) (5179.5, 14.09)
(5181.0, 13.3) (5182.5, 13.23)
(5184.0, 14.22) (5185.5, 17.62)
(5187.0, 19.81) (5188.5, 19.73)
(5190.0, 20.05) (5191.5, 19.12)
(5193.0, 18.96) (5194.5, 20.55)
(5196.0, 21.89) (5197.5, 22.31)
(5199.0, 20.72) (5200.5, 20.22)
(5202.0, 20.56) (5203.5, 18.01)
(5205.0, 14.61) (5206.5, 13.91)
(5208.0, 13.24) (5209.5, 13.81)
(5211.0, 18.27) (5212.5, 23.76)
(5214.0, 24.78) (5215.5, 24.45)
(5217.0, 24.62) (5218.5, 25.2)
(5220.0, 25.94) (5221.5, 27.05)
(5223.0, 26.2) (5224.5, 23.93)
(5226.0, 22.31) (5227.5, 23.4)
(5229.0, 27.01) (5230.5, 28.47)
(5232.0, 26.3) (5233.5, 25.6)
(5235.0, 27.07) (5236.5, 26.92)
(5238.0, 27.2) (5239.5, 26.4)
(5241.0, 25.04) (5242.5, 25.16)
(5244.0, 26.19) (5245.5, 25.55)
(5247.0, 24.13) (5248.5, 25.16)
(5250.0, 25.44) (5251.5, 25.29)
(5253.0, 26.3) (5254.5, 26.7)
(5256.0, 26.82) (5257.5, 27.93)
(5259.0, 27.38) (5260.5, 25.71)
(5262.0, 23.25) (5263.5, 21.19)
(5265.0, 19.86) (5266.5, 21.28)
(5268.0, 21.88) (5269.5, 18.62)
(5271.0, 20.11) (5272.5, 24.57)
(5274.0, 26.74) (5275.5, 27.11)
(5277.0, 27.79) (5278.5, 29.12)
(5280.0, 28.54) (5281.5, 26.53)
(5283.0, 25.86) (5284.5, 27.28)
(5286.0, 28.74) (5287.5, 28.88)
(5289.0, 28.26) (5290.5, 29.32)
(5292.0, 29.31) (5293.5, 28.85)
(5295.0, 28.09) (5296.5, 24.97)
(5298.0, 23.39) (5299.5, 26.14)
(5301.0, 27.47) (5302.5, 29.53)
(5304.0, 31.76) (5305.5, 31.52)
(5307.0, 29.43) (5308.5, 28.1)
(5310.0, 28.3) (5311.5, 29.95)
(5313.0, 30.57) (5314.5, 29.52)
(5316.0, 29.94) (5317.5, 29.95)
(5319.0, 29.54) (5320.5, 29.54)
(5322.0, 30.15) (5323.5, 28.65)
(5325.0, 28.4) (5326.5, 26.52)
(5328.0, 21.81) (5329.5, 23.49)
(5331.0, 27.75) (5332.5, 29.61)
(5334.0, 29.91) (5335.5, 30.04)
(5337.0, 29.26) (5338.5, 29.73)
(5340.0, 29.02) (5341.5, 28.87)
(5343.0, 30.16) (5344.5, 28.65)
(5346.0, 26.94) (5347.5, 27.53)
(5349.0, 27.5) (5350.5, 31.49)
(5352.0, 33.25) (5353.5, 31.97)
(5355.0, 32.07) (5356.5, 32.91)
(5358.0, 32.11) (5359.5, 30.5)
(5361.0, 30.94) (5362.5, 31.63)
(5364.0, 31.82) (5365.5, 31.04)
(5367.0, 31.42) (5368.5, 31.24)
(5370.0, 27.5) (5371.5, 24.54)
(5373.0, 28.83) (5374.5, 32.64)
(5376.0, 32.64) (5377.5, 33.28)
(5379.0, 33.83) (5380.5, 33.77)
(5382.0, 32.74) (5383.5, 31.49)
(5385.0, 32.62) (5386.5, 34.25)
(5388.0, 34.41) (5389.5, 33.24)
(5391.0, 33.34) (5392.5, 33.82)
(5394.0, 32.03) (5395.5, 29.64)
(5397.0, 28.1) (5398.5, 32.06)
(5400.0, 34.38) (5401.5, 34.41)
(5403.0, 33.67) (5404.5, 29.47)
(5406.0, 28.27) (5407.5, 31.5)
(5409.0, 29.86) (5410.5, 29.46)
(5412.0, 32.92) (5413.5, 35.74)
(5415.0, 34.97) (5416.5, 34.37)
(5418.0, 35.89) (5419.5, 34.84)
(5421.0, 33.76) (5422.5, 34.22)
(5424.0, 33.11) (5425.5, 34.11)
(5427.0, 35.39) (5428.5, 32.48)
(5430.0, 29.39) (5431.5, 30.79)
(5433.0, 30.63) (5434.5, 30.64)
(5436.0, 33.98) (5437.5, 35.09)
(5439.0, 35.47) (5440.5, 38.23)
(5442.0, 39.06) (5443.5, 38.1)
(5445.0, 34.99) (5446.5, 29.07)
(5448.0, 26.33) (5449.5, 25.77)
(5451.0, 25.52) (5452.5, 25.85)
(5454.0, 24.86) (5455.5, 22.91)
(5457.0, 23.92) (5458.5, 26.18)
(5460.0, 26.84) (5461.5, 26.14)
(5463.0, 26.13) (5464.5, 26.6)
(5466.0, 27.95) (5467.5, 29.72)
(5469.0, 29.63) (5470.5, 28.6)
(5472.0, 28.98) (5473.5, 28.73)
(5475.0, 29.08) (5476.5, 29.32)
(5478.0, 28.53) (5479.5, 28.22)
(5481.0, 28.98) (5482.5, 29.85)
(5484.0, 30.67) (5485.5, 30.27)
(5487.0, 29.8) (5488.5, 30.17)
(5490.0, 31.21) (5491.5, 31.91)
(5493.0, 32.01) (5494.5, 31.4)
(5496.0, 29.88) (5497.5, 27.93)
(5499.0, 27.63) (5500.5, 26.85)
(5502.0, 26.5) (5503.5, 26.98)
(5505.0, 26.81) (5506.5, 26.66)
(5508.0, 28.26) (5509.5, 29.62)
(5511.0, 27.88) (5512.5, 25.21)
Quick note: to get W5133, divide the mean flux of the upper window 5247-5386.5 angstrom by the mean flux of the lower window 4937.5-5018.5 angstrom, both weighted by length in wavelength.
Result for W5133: 1.4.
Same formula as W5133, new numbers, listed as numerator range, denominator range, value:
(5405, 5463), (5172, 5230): 1.60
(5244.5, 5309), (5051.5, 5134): 1.32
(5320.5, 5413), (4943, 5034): 1.59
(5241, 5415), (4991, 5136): 1.48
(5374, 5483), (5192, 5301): 1.28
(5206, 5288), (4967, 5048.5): 1.30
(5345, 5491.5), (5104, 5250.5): 1.49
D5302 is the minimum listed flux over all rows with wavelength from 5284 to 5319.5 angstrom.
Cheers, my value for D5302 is 23.39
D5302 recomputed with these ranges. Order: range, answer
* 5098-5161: 17.14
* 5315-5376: 21.81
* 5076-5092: 19.03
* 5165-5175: 12.4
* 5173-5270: 12.96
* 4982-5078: 15.53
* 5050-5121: 17.8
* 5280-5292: 25.86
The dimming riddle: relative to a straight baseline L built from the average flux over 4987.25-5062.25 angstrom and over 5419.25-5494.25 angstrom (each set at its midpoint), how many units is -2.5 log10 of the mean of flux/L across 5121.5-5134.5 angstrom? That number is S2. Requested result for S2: 0.13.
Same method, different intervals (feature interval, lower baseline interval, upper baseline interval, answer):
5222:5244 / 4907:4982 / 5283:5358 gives 0.054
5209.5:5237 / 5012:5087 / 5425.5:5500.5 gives -0.039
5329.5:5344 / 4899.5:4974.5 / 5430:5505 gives -0.059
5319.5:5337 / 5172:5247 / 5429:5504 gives -0.121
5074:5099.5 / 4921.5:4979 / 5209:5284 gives 0.141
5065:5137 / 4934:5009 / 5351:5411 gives 0.183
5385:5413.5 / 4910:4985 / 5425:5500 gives -0.116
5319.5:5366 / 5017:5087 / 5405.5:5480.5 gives -0.060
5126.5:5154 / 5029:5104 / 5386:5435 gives 0.096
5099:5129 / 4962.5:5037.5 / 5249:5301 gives 0.107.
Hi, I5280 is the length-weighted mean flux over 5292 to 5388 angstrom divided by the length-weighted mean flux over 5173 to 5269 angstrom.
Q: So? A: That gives 1.4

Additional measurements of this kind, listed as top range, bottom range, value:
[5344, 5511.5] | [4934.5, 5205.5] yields 1.56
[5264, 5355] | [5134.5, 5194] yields 1.47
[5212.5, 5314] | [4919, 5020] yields 1.29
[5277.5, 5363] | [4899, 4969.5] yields 1.33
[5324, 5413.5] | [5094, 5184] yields 1.59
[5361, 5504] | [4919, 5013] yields 1.51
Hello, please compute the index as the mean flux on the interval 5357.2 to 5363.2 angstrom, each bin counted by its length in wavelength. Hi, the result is 31.3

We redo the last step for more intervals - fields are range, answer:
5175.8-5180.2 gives 14.8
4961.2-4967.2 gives 16.9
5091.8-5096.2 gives 20.5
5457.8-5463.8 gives 26.3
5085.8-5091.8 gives 20.4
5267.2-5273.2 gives 21.3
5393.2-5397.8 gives 30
